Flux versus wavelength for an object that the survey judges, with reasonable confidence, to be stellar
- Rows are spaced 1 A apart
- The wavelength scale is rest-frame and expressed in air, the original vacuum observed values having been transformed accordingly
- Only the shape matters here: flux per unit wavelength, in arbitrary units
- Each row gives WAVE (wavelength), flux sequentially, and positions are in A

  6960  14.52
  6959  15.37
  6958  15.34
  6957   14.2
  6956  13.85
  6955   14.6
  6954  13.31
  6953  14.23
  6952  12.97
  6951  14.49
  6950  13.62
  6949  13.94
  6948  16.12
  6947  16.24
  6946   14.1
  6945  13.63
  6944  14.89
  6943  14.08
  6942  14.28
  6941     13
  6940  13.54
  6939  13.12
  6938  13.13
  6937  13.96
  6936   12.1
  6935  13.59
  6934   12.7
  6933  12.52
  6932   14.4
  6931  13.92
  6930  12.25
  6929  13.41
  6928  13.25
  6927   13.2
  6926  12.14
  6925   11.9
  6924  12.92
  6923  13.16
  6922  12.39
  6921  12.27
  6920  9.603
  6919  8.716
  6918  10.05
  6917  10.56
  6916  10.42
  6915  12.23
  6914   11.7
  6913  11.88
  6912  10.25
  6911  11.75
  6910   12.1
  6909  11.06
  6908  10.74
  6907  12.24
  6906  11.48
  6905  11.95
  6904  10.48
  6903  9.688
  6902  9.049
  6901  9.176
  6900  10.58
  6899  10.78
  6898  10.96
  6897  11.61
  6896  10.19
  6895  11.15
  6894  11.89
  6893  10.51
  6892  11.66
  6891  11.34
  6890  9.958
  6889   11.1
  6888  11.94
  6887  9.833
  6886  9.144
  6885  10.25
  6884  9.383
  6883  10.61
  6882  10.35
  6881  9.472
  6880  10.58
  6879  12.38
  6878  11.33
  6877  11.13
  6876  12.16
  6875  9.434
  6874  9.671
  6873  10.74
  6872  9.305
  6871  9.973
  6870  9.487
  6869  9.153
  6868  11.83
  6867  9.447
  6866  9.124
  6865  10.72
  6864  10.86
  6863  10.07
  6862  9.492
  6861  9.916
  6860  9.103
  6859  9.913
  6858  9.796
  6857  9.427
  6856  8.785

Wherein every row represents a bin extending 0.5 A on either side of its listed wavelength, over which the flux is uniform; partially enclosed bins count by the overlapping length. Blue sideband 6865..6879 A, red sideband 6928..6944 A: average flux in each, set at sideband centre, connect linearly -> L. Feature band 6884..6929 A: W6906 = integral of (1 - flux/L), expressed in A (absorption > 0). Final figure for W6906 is 3.1 A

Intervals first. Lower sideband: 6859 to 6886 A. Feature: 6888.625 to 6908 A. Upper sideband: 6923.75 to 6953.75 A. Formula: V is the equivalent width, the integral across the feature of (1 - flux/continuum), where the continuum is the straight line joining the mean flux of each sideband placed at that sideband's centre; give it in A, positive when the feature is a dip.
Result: 1.2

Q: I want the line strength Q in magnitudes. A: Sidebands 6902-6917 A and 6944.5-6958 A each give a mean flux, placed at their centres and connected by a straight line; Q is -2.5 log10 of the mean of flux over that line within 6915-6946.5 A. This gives 0.01 mag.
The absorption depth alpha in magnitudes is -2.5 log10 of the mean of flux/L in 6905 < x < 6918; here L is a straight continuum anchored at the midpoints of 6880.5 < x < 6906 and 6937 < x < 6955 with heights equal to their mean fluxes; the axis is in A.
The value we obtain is 0.04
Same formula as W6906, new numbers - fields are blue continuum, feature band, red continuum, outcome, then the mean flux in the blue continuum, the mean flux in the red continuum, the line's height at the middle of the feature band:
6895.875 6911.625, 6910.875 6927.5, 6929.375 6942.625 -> 0.77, 10.9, 13.3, 12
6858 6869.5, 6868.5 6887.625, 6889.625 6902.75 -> 0.06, 9.96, 10.7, 10.3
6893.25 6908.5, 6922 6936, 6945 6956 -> -0.21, 10.8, 14.3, 12.8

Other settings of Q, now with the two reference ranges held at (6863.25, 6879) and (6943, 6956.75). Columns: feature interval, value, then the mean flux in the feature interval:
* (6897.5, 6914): 0.11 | 10.9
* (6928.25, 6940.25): 0.02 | 13.2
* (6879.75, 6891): 0.08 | 10.3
